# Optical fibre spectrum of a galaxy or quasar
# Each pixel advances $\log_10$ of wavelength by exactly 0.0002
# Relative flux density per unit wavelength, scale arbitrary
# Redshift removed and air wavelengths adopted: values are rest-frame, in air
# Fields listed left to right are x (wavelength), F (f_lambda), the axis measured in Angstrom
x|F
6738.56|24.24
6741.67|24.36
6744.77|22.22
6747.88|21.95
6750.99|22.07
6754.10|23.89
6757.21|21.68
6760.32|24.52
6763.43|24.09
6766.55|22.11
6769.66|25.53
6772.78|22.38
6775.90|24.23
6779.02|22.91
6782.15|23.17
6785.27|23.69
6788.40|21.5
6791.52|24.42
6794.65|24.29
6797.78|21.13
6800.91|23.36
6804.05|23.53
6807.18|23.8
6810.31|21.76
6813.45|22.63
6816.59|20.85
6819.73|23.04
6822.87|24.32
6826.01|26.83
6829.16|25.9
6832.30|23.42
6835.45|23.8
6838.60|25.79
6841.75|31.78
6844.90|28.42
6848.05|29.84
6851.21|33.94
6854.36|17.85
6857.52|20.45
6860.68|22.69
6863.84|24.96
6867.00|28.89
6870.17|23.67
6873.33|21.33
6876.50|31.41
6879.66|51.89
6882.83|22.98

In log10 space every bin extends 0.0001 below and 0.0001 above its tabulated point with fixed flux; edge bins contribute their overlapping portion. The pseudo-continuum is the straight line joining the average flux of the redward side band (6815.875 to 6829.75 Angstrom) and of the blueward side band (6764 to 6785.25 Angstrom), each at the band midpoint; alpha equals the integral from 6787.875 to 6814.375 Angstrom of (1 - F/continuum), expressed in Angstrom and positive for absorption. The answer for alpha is 1.0 Angstrom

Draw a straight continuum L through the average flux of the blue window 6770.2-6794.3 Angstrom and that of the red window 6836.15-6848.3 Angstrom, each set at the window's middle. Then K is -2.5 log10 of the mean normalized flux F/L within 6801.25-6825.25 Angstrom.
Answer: 0.132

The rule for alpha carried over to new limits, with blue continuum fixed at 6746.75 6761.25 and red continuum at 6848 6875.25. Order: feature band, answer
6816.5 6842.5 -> -1.10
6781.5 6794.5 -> 0.03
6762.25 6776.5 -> -0.36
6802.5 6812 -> 0.27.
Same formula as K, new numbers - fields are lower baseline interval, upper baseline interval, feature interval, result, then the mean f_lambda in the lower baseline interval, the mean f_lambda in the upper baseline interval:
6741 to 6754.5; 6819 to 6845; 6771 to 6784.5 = 0.03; 22.7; 25.9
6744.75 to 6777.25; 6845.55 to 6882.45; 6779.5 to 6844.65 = 0.06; 23.2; 27.8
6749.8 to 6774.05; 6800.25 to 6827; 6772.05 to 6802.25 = 0.01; 23.3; 23.3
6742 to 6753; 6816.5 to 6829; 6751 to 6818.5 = 0.01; 22.4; 24.3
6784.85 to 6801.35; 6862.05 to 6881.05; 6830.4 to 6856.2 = 0.03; 23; 30.1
